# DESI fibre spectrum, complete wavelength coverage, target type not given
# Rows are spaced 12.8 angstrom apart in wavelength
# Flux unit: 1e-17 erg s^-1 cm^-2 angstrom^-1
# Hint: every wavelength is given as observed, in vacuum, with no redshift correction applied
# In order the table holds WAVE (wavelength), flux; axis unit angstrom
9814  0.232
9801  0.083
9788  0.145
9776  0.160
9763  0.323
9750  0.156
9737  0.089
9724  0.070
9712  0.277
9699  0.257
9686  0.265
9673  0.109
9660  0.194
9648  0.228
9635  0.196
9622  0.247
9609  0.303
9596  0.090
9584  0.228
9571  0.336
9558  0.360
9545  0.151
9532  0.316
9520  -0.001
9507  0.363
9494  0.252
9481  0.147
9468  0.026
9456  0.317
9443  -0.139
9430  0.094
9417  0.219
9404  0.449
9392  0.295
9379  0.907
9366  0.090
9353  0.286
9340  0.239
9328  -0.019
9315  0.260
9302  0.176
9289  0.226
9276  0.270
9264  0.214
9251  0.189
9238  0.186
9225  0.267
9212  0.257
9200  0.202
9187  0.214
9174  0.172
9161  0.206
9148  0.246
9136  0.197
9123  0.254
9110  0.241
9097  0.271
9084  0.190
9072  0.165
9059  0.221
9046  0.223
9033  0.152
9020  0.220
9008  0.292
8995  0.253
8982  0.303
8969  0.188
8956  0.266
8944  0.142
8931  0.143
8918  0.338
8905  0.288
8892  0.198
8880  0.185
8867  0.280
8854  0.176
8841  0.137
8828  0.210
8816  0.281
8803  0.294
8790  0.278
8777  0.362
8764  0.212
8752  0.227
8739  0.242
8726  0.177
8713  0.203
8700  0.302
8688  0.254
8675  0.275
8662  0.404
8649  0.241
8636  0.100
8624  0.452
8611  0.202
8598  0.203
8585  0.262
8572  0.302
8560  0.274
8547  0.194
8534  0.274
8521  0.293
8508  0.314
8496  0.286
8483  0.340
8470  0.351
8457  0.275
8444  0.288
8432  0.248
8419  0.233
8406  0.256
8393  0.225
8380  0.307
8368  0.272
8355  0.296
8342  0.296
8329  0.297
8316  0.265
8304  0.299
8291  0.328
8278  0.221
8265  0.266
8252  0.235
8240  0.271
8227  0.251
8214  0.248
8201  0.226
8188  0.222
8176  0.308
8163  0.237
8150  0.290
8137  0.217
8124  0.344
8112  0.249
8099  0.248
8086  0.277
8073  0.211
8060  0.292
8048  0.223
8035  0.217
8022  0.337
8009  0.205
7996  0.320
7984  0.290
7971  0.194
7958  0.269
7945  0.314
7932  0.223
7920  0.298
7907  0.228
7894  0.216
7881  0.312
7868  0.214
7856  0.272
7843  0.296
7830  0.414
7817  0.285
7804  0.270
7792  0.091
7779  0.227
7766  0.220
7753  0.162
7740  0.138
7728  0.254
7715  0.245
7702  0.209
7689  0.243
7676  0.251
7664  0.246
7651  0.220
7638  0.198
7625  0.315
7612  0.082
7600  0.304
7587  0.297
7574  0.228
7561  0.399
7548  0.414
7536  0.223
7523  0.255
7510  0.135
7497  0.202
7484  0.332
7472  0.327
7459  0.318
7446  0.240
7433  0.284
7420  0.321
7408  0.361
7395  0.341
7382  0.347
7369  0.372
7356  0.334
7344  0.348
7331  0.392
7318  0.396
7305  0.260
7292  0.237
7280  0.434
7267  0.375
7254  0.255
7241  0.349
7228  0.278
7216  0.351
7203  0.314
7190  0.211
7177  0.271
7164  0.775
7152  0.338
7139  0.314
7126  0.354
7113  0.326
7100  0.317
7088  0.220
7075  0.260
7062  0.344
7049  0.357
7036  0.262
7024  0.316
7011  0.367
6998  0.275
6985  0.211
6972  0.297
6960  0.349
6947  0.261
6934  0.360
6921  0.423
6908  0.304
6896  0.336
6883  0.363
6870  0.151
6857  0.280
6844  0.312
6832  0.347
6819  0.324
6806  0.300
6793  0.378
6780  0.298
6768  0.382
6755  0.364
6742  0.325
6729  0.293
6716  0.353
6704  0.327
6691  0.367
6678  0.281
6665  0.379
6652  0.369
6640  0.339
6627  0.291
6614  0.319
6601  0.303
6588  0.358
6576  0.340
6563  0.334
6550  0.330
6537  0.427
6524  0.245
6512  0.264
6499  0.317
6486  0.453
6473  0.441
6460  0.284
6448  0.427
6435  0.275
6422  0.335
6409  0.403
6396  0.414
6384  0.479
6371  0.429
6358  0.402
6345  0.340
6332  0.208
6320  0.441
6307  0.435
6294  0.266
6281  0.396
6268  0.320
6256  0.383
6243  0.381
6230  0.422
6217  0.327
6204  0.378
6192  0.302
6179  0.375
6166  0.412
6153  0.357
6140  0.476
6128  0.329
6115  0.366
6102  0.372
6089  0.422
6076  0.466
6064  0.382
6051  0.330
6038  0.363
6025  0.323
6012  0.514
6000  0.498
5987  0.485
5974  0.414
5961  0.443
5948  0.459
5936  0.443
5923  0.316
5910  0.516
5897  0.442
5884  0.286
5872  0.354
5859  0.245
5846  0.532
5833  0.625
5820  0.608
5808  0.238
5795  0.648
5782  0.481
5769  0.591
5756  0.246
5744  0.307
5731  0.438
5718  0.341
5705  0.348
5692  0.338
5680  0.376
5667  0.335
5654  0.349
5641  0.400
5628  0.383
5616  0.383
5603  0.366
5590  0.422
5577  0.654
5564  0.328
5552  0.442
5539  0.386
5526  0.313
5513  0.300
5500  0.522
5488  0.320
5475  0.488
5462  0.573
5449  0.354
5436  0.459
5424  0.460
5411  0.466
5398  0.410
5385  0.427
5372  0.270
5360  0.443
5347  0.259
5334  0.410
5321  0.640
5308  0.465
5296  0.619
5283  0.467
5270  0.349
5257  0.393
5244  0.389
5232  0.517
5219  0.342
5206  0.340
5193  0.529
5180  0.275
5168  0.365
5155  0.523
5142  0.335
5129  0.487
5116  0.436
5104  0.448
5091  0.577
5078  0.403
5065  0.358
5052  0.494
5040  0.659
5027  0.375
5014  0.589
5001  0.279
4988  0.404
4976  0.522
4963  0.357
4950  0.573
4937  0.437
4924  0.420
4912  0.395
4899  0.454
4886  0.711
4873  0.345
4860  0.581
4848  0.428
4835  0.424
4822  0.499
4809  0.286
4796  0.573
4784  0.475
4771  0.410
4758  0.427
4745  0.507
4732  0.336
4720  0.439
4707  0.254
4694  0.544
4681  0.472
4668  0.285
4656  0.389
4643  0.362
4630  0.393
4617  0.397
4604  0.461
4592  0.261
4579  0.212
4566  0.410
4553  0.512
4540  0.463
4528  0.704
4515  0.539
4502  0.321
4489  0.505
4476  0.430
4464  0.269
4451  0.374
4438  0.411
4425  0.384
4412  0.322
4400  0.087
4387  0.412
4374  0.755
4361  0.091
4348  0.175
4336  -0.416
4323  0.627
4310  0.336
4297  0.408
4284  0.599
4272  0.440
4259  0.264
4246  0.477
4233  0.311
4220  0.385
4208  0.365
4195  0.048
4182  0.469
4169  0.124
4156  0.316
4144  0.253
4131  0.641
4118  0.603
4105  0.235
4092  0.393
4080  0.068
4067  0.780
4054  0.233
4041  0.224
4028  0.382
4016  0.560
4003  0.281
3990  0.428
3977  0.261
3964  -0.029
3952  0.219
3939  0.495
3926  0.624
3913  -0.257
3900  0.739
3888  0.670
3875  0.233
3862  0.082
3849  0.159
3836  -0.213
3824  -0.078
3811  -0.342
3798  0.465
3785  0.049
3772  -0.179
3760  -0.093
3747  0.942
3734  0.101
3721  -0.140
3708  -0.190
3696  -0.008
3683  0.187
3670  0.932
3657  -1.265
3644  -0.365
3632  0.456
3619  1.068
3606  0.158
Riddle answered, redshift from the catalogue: 0.092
